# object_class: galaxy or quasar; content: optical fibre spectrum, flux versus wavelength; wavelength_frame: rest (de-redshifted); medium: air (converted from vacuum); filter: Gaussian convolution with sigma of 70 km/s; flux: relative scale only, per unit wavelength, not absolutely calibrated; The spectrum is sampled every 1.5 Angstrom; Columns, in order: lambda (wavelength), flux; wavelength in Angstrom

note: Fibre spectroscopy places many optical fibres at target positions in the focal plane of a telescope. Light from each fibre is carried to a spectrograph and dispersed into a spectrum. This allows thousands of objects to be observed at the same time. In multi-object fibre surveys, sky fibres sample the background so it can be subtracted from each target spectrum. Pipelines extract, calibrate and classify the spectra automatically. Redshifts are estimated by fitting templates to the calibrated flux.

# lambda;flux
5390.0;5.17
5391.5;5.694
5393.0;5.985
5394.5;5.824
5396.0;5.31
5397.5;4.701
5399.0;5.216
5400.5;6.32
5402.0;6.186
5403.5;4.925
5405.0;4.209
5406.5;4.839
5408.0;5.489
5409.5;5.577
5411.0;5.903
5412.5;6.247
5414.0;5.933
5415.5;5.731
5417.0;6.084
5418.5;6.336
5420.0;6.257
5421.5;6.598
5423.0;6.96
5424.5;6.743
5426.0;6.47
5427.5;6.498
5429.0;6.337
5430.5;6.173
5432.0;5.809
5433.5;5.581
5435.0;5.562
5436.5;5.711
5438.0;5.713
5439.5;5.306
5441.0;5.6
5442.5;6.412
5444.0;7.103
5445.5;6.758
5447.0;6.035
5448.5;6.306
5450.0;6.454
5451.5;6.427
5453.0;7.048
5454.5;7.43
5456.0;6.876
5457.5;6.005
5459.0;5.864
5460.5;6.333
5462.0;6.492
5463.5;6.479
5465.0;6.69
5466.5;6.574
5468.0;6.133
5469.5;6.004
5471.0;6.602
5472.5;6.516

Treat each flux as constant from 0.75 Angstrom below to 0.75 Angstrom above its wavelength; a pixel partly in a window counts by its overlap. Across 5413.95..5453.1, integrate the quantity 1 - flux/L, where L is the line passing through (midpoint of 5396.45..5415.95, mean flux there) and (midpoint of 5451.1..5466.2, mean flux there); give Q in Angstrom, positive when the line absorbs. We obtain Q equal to -1.1 Angstrom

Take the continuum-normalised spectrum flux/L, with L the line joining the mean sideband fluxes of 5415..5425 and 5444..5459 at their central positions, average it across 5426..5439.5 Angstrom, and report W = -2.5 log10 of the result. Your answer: 0.10 mag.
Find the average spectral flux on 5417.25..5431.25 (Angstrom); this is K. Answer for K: 6.47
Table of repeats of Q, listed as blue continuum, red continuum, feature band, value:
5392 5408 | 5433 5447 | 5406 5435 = -2.0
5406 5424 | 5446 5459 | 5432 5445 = 0.9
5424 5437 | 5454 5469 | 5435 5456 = -0.2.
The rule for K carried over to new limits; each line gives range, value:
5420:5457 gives 6.33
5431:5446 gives 5.95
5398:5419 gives 5.62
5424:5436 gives 6.13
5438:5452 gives 6.23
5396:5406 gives 5.25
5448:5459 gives 6.6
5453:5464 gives 6.53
